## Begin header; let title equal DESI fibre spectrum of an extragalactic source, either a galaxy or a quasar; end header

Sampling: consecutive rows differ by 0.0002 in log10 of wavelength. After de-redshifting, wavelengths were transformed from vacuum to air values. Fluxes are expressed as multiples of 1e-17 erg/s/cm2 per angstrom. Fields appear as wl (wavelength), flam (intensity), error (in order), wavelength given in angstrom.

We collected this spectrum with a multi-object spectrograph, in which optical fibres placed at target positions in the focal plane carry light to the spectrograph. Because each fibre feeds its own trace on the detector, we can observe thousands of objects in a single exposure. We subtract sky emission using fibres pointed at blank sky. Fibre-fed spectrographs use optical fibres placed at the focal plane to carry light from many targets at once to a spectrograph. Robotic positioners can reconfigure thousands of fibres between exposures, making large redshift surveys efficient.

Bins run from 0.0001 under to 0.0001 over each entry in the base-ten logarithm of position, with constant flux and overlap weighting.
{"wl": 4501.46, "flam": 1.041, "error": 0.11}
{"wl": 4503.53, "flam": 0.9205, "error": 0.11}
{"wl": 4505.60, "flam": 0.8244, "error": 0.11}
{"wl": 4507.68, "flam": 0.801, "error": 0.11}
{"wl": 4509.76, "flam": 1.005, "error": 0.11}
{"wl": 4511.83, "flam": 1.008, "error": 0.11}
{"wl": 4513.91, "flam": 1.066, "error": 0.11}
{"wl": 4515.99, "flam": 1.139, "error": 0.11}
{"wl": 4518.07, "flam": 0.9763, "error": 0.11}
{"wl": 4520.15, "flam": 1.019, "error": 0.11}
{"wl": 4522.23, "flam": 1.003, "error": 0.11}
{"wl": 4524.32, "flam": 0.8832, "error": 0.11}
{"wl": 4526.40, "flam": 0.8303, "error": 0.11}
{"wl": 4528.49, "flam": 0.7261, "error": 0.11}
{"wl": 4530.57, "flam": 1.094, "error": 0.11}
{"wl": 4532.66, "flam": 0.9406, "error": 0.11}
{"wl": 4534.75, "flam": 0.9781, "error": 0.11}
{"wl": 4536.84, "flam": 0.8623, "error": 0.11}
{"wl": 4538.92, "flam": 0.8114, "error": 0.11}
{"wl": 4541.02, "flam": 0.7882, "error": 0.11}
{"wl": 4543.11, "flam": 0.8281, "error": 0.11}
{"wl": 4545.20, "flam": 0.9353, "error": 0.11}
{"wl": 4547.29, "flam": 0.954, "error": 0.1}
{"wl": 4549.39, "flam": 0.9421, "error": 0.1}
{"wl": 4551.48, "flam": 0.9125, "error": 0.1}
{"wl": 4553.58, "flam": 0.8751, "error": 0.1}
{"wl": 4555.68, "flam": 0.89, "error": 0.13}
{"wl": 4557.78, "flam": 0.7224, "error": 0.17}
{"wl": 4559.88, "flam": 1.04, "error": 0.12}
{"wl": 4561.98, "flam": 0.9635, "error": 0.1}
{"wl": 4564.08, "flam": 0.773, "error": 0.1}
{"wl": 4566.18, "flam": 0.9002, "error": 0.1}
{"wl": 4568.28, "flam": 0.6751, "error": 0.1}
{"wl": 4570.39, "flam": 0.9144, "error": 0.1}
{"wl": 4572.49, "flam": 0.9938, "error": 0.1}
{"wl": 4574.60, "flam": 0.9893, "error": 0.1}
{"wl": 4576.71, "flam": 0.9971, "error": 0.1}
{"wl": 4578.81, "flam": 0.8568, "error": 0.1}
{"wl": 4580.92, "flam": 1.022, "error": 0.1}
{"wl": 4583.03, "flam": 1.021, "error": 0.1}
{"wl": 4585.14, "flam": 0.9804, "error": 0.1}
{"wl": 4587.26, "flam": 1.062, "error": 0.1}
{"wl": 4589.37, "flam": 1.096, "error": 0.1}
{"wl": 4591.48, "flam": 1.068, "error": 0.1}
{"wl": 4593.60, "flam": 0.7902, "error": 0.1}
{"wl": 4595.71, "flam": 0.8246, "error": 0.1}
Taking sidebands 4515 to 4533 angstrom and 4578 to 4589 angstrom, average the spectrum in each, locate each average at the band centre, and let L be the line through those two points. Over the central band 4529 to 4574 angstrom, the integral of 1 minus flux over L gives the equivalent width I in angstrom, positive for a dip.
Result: 3.8 angstrom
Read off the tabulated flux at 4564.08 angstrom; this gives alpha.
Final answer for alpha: 0.773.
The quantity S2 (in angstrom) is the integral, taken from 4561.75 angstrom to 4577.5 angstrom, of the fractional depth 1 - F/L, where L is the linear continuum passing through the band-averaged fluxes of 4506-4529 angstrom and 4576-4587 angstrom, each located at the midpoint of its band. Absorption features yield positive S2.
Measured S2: 1.29 angstrom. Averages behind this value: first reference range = 0.952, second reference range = 0.981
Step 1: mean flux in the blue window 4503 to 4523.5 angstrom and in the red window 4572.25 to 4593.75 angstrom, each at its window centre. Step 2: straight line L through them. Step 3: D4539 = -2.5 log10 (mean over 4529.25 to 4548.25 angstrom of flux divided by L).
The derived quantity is 0.09 mag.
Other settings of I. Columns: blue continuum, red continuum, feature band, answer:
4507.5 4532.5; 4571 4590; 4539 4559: 2.27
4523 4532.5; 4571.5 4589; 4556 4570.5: 1.62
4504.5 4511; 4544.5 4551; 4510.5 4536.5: -1.85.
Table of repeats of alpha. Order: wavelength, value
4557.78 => 0.7224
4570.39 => 0.9144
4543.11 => 0.8281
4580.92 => 1.022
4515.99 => 1.139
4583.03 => 1.021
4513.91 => 1.066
